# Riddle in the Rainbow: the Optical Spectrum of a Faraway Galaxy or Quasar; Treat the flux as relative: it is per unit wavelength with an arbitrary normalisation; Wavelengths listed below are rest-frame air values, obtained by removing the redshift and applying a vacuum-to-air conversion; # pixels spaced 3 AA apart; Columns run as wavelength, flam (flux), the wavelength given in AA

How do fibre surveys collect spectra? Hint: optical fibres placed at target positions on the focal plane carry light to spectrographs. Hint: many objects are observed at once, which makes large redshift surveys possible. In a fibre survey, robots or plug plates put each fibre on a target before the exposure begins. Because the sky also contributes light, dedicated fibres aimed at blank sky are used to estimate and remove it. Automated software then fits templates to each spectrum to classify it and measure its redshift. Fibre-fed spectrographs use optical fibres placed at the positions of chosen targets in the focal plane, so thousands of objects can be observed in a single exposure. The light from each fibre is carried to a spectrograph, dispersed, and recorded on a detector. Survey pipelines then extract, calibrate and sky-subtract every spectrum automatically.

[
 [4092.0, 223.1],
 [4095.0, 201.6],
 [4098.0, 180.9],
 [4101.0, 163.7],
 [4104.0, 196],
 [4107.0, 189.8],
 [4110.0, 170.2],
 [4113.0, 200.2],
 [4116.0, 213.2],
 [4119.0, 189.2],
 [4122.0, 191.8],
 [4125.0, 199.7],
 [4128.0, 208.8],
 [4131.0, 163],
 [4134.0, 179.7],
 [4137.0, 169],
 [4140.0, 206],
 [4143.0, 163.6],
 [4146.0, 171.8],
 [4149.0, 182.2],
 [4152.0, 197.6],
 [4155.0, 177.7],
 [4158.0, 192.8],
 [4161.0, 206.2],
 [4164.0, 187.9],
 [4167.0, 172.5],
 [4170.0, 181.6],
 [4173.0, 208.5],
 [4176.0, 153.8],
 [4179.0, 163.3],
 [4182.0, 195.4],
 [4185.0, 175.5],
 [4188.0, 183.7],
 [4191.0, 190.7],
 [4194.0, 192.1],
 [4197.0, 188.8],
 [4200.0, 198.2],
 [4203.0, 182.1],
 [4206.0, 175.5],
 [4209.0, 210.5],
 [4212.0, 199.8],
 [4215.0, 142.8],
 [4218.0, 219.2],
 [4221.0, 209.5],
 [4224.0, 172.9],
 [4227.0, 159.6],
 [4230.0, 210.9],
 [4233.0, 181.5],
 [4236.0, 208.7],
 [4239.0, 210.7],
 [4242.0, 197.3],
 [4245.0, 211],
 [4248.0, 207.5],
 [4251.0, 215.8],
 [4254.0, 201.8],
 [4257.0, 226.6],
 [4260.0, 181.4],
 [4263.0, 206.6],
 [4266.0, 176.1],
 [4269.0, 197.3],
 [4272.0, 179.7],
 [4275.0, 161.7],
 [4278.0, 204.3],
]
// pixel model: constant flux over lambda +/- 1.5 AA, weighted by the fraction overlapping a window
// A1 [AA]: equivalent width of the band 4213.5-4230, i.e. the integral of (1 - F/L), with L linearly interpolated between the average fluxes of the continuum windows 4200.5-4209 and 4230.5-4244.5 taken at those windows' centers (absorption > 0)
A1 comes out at 0.9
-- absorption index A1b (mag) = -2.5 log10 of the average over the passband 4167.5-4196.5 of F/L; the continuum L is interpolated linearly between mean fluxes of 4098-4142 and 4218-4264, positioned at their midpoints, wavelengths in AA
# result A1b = 0.07 mag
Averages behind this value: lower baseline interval 188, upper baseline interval 201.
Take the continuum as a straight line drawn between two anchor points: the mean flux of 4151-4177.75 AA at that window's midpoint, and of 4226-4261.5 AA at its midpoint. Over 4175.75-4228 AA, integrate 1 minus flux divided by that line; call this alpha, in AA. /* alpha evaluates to 2.3 AA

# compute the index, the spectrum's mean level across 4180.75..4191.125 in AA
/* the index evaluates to 186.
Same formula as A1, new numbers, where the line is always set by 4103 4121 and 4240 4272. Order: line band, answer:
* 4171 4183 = 1.0 AA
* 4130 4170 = 2.6 AA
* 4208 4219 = 0.4 AA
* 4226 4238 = 0.5 AA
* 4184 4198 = 0.8 AA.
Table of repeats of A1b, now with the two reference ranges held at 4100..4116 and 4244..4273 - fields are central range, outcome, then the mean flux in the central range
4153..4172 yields 0.03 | 187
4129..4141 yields 0.06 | 180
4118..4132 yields -0.02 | 192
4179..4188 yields 0.07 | 181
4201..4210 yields 0.04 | 189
